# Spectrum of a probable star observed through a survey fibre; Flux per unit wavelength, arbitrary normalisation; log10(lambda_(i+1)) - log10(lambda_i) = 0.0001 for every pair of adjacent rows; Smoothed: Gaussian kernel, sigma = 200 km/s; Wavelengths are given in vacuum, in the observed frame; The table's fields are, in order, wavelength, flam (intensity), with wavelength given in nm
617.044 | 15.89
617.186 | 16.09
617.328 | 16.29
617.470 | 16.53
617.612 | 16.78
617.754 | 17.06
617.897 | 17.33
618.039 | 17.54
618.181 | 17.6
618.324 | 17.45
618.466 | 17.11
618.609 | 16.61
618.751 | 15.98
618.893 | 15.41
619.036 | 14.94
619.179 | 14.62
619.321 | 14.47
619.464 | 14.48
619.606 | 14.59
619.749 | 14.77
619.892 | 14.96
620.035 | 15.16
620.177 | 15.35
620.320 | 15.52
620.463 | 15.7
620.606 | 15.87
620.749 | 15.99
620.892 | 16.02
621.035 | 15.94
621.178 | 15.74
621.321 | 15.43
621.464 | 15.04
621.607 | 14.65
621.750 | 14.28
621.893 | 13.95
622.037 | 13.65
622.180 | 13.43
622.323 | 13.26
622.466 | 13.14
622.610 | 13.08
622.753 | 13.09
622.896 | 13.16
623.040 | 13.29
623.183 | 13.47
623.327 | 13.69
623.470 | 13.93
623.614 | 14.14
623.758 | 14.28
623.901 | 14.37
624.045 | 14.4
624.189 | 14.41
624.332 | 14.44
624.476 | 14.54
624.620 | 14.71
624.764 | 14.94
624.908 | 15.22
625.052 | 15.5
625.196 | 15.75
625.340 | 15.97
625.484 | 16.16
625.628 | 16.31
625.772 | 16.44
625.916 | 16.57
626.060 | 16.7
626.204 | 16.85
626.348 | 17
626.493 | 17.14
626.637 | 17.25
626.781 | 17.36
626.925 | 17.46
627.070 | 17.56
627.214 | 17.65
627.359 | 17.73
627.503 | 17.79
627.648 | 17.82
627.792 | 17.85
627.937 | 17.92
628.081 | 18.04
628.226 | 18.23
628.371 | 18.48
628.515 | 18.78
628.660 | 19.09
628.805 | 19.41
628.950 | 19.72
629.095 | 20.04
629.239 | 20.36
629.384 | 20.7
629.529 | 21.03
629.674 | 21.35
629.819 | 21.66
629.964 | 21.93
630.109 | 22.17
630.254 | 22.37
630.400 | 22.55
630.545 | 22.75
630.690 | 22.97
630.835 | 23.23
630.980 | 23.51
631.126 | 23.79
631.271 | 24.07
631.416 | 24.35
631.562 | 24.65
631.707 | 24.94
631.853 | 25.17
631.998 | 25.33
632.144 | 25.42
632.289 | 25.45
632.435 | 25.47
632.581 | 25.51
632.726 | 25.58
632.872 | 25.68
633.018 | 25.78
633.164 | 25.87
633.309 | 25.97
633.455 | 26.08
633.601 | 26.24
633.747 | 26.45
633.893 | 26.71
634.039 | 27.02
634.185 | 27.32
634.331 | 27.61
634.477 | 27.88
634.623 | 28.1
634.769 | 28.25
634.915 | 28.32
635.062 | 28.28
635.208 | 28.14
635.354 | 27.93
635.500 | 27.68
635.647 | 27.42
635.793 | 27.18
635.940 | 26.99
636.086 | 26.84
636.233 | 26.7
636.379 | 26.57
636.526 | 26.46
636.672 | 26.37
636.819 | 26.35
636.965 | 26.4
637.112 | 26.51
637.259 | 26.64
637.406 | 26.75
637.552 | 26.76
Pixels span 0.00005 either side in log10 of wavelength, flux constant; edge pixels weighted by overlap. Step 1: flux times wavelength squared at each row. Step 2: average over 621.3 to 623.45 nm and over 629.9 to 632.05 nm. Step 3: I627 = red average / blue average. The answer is 1.8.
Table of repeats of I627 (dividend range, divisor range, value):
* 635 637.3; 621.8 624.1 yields 2.07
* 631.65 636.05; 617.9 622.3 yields 1.81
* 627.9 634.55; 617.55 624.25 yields 1.61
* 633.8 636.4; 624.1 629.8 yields 1.61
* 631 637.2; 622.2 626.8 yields 1.82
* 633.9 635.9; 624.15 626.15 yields 1.84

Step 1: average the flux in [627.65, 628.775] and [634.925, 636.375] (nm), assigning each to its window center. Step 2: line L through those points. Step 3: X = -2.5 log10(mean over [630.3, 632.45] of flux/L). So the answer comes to -0.09 mag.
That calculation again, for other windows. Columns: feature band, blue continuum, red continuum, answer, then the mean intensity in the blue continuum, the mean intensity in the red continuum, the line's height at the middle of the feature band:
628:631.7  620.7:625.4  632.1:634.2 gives 0.04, 14.4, 26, 22.2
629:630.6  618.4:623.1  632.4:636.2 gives 0.07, 14.8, 26.9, 22.9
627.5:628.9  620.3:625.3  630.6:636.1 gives 0.12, 14.5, 26.1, 20.5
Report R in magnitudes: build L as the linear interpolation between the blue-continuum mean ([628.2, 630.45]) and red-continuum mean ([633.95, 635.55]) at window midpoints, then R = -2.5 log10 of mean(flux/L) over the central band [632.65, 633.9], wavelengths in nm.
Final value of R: -0.01 mag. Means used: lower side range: 20.5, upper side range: 27.9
